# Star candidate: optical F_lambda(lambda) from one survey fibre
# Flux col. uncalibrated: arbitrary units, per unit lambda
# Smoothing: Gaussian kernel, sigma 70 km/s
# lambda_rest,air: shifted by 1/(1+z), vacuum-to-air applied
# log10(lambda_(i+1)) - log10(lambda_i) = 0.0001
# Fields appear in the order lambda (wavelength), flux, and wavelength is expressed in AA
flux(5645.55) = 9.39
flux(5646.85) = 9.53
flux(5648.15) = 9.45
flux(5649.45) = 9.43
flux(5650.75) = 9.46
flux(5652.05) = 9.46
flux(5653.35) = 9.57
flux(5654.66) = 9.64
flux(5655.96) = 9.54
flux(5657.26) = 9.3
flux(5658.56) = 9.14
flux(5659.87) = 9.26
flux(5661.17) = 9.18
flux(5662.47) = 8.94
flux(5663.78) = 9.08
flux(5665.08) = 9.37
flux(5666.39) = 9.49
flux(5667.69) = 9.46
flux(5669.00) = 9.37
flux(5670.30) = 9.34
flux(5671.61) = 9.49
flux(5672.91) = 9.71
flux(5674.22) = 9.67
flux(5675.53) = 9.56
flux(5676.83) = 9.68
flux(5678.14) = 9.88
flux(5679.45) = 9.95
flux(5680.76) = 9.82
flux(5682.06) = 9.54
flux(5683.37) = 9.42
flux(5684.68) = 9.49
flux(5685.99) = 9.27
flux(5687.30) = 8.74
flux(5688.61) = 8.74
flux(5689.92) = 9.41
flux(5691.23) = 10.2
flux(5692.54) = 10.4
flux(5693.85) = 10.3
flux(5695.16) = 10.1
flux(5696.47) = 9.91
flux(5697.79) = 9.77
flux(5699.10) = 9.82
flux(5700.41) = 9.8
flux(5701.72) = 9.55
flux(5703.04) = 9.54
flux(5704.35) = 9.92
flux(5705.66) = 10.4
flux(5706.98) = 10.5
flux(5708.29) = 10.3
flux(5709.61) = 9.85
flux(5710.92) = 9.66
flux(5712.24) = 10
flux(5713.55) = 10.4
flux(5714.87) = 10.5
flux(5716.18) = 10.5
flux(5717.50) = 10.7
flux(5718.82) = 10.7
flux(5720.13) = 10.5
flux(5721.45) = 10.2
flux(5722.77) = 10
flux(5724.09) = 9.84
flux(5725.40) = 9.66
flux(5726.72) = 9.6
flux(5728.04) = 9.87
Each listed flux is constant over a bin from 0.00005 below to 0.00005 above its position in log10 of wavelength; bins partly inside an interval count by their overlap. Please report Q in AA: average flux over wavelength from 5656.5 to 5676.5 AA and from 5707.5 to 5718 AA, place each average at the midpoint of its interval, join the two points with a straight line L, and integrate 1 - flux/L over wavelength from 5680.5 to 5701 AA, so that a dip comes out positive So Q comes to 0.3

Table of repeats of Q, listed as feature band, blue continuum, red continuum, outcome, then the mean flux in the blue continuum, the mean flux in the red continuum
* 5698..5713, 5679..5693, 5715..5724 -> 0.1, 9.53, 10.4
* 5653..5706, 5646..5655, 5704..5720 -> 1.6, 9.5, 10.3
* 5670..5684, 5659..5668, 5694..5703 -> -0.3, 9.24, 9.83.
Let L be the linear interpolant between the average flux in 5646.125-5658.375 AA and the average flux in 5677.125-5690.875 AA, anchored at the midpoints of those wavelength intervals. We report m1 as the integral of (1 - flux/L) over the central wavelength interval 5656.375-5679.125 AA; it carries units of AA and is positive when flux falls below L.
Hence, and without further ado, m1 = 0.1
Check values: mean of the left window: 9.48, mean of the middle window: 9.42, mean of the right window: 9.45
